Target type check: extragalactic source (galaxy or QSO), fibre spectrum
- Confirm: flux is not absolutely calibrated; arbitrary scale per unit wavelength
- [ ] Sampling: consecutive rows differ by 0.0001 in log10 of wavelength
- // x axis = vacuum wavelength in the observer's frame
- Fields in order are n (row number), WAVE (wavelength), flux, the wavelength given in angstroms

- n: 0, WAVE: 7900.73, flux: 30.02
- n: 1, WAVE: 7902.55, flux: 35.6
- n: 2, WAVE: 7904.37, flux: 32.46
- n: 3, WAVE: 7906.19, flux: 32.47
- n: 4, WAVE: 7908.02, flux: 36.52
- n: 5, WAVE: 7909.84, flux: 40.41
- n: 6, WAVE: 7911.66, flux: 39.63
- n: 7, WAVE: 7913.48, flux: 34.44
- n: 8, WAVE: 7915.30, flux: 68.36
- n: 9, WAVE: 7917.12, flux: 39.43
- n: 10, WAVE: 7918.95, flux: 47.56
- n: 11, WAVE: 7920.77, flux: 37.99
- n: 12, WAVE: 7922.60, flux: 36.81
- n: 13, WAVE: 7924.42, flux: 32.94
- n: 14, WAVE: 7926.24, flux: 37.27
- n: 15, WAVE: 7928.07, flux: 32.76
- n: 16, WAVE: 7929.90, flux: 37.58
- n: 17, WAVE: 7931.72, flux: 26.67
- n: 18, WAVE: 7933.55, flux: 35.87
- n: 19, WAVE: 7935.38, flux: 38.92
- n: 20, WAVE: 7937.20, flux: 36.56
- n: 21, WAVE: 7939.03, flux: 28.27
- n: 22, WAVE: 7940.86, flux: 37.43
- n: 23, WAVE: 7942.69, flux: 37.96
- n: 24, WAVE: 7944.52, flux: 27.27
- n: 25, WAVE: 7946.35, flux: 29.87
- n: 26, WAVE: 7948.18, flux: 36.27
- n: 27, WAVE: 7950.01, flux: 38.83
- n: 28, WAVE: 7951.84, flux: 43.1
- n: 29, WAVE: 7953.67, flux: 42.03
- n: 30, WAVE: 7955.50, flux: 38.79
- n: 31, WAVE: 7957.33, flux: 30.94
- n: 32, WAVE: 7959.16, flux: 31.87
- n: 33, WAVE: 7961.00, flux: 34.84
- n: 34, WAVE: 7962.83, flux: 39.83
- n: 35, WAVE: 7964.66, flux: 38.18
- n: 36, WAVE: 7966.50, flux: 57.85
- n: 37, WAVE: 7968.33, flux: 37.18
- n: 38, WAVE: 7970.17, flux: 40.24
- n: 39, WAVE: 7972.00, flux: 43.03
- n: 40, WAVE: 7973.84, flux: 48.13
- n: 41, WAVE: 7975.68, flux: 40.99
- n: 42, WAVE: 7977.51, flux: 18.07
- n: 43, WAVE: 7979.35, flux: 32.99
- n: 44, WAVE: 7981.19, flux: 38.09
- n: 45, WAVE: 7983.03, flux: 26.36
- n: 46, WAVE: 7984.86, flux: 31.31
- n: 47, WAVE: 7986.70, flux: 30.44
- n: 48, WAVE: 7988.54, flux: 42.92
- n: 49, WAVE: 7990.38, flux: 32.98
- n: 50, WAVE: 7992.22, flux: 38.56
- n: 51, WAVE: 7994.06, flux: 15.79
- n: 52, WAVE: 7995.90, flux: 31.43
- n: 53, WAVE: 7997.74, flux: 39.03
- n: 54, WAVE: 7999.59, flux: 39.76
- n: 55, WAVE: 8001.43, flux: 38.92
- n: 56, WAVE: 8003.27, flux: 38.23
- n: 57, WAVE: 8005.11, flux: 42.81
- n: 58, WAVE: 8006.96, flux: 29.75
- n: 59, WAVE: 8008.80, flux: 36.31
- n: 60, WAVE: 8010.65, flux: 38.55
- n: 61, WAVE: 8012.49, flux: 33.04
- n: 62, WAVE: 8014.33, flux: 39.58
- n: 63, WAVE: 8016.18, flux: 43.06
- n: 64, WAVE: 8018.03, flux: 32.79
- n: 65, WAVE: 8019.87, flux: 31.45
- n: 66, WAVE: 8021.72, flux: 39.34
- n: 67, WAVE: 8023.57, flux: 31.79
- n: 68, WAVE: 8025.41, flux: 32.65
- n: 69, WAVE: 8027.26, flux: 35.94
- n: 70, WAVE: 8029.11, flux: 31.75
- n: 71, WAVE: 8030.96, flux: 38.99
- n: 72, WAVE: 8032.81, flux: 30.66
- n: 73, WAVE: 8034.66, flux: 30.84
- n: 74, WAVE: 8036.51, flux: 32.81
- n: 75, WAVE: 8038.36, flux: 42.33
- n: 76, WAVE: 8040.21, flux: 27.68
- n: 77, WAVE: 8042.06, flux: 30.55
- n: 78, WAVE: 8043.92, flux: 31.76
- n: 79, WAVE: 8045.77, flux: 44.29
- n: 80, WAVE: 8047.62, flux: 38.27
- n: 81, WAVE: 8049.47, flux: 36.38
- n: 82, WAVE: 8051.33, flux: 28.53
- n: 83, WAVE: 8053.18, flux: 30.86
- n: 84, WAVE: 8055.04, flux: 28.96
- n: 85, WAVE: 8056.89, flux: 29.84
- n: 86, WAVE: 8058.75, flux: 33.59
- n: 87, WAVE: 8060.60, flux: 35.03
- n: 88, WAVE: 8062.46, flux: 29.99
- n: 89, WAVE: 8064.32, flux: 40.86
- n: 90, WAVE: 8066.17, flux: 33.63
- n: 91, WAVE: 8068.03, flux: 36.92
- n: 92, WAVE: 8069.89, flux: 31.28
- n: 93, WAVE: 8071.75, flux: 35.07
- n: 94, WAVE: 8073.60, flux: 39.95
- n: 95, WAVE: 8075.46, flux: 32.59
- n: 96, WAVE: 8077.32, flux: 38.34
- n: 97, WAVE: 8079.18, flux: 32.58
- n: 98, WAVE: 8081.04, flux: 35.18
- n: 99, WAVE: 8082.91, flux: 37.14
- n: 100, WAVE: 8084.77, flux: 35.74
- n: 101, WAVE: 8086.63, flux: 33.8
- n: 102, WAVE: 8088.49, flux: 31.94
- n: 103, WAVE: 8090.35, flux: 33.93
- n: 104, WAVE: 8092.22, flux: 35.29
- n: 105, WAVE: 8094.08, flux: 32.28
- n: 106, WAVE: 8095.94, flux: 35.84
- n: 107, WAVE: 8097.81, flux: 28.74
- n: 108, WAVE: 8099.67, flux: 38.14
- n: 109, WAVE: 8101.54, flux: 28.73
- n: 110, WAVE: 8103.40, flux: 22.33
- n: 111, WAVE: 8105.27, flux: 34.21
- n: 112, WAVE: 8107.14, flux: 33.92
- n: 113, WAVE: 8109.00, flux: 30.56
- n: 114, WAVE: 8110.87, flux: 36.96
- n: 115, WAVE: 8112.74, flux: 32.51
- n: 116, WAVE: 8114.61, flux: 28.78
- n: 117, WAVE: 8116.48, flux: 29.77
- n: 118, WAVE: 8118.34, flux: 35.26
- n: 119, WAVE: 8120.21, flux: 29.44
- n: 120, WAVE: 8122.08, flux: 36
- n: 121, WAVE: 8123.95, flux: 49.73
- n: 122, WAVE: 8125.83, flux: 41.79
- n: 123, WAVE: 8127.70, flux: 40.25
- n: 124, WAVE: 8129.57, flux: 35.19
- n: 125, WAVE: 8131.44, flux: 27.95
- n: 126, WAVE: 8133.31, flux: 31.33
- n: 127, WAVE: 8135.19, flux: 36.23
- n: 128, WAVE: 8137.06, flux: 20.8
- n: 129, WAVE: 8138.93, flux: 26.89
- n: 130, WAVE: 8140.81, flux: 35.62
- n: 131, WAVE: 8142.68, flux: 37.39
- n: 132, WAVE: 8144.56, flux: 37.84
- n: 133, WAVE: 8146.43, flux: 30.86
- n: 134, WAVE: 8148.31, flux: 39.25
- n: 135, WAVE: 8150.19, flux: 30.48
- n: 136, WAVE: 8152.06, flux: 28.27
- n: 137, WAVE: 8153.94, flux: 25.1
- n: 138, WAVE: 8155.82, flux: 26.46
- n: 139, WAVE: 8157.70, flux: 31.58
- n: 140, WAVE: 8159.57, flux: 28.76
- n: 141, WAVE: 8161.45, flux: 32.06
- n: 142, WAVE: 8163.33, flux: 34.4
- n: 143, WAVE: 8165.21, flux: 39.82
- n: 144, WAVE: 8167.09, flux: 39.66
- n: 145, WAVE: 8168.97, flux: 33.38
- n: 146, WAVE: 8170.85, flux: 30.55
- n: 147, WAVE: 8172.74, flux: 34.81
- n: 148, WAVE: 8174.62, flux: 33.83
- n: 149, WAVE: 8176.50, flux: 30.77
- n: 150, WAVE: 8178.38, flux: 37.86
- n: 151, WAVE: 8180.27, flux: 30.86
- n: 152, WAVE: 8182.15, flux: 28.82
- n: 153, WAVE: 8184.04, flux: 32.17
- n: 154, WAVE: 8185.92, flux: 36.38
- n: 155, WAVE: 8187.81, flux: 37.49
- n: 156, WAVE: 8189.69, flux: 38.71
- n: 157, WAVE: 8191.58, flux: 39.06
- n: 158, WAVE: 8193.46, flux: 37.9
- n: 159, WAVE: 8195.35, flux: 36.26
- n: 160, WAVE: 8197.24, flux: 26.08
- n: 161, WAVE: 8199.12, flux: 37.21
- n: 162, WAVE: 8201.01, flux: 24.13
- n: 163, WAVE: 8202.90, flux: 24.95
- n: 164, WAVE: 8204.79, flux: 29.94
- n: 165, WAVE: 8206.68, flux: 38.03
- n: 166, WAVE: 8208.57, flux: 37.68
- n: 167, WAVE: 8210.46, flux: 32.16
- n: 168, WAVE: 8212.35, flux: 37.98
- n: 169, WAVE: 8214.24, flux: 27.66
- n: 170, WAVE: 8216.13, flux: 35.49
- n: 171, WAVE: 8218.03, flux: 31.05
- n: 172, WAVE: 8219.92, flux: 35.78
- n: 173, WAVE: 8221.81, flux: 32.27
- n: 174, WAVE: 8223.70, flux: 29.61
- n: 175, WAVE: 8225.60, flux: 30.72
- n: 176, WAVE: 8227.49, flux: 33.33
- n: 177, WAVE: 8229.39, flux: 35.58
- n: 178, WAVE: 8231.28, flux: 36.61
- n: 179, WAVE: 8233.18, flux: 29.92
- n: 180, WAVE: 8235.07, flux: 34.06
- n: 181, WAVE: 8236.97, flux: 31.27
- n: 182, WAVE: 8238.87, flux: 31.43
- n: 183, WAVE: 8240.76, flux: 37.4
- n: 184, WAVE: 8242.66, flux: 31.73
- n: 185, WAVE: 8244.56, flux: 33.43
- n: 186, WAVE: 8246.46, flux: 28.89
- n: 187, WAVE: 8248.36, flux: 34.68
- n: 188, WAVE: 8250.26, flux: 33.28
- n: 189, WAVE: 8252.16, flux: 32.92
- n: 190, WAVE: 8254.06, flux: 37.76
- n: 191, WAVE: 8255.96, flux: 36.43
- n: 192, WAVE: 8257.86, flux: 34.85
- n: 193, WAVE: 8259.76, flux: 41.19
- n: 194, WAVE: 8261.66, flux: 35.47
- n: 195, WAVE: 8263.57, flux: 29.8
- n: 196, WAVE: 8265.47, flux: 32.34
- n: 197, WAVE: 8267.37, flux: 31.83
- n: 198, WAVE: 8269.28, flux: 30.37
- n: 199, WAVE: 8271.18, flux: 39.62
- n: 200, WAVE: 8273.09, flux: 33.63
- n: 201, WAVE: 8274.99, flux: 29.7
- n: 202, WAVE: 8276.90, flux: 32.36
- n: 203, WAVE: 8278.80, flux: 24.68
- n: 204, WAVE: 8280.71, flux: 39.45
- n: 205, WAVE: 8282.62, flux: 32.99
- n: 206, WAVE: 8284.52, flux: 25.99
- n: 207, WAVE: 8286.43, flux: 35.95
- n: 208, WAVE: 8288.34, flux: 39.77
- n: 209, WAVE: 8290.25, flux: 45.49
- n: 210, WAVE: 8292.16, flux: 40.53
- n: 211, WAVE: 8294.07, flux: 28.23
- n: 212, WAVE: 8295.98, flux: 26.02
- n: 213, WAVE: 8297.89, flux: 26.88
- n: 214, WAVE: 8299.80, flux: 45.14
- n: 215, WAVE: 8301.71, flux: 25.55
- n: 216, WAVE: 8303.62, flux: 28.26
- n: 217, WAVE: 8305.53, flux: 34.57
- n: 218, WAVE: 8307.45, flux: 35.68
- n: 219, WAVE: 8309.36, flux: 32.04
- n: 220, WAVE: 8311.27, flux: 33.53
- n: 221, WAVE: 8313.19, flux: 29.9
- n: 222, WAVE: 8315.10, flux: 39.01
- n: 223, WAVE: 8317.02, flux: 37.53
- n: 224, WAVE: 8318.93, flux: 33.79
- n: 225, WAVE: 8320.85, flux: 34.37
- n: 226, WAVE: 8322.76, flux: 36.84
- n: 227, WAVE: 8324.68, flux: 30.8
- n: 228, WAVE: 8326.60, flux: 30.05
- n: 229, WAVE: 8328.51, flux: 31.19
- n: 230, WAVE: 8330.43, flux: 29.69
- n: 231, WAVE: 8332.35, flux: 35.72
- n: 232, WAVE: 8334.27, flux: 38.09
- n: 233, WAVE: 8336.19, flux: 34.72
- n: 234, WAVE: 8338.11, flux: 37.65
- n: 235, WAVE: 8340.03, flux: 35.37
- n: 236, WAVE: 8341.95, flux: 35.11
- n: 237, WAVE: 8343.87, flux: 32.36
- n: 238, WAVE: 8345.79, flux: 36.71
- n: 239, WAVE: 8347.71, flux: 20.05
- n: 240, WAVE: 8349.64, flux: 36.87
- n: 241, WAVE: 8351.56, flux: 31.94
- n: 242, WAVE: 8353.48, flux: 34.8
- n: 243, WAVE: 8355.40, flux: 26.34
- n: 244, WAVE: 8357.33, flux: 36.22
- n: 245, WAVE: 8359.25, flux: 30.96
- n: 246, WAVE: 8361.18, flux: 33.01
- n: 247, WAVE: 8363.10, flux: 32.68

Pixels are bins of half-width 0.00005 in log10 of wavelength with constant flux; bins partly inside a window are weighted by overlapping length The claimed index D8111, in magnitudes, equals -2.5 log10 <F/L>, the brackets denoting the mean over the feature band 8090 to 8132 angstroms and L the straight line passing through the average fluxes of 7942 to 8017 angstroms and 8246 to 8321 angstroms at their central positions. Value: 0.05 mag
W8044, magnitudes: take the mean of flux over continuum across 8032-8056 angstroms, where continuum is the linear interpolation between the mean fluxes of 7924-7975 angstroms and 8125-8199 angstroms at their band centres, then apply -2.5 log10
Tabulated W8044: 0.07 mag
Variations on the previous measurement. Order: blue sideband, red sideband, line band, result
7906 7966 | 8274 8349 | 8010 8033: 0.03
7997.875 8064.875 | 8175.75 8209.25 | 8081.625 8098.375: 0.01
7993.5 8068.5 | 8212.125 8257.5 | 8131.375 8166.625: 0.07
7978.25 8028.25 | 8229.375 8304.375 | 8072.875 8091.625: -0.02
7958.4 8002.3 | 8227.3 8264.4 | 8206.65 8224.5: 0.02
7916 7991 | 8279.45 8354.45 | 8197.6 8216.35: 0.08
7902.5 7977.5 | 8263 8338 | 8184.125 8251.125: 0.04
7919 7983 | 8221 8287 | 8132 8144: 0.10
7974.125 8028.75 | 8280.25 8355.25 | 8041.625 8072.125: 0.02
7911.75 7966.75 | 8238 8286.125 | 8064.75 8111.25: 0.06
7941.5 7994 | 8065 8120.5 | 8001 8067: 0.00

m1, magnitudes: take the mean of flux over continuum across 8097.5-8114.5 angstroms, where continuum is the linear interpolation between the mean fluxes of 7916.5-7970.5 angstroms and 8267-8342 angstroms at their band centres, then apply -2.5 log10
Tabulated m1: 0.12 mag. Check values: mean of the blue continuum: 37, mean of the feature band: 31.8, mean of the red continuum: 33.7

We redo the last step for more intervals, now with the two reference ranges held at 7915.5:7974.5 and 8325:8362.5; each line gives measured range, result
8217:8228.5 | 0.08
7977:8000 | 0.16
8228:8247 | 0.04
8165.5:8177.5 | 0.03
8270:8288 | 0.03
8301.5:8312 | 0.05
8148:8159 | 0.19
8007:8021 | 0.03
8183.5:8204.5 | 0.04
